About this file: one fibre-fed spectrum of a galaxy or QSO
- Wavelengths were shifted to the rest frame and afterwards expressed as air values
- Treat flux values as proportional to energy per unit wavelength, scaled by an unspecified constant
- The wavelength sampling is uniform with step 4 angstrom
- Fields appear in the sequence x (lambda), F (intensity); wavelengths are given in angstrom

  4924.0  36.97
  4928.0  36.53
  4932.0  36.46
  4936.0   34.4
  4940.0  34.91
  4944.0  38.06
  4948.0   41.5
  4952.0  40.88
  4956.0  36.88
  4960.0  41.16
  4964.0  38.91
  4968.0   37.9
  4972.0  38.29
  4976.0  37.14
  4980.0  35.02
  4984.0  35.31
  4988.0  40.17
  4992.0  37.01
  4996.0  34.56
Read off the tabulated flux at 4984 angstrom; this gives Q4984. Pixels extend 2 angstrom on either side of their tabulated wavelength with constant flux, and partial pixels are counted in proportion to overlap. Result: 35.31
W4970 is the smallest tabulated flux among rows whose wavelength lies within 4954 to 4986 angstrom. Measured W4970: 35.02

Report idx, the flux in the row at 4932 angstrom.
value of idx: 36.46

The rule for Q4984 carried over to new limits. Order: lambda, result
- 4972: 38.29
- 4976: 37.14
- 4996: 34.56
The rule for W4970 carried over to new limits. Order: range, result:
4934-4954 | 34.4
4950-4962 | 36.88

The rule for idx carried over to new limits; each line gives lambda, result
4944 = 38.06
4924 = 36.97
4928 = 36.53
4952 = 40.88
